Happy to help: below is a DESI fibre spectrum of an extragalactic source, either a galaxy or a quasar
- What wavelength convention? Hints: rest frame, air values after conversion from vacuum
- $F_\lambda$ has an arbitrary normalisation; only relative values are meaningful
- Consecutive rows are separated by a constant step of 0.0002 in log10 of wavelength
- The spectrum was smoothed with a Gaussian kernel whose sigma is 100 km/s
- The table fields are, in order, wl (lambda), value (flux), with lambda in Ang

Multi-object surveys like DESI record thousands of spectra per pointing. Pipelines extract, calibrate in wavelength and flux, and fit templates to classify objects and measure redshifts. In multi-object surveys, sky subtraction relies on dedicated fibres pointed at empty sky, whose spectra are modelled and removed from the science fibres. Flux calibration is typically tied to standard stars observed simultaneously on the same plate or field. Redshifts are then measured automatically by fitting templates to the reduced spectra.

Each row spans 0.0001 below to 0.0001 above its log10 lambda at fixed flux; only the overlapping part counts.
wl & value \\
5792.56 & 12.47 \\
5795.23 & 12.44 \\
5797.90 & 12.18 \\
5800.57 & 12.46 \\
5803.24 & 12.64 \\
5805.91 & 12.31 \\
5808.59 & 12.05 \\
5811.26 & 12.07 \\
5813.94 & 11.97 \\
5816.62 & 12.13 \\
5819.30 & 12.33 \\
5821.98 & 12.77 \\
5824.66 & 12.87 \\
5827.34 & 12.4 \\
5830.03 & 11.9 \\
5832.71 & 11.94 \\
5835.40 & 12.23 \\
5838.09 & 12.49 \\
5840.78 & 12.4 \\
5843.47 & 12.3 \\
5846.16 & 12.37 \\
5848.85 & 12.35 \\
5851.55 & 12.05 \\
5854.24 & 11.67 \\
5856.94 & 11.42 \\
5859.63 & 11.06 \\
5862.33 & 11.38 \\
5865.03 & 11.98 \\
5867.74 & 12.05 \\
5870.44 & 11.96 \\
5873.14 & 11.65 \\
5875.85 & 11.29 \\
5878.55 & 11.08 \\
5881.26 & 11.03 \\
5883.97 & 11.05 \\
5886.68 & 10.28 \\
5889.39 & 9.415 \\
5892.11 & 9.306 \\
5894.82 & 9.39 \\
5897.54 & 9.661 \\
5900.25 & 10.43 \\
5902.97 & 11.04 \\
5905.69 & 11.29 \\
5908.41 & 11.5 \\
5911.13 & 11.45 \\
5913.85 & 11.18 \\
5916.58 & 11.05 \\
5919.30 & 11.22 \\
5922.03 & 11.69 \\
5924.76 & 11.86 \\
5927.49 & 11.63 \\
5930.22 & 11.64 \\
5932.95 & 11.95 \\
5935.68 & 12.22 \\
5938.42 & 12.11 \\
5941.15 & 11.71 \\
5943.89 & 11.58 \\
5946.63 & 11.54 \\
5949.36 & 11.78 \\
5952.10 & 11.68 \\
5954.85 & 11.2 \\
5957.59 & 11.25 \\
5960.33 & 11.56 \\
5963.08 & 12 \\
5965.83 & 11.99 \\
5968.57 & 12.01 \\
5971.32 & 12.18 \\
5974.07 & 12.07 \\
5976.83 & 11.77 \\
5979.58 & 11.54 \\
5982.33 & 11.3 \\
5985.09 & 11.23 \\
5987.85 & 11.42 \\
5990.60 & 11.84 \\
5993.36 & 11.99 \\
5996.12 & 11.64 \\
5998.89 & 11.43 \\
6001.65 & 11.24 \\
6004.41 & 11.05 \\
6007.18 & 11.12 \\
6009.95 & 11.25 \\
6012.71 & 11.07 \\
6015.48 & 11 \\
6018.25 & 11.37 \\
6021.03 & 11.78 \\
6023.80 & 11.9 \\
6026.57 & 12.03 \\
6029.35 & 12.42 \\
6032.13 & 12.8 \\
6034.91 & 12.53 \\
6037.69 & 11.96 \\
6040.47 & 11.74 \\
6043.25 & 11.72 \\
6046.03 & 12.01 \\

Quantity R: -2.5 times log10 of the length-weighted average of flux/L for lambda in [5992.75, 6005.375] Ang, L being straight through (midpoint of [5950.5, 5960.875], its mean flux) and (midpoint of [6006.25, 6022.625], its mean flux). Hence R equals -0.013 mag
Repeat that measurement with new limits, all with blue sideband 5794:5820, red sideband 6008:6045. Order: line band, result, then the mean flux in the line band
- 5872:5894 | 0.14 mag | 10.6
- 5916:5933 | 0.04 mag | 11.6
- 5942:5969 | 0.03 mag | 11.6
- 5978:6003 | 0.03 mag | 11.5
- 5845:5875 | 0.03 mag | 11.8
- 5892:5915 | 0.13 mag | 10.7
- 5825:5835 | 0.00 mag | 12.2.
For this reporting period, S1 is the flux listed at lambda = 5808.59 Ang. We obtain 12.05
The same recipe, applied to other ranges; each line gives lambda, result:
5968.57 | 12.01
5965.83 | 11.99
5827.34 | 12.4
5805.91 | 12.31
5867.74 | 12.05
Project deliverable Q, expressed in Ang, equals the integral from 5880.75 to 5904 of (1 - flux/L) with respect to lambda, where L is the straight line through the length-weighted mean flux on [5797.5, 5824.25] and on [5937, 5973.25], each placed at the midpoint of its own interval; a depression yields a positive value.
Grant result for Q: 3.6 Ang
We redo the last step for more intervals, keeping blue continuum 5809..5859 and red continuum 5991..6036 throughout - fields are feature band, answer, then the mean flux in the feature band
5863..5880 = 0.6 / 11.7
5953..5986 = 0.3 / 11.7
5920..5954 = 0.3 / 11.8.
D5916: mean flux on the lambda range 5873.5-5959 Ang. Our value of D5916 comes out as 11.2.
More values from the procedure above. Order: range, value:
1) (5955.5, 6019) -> 11.5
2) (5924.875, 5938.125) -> 11.9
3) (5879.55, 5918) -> 10.6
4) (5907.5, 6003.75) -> 11.6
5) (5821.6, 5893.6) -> 11.6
